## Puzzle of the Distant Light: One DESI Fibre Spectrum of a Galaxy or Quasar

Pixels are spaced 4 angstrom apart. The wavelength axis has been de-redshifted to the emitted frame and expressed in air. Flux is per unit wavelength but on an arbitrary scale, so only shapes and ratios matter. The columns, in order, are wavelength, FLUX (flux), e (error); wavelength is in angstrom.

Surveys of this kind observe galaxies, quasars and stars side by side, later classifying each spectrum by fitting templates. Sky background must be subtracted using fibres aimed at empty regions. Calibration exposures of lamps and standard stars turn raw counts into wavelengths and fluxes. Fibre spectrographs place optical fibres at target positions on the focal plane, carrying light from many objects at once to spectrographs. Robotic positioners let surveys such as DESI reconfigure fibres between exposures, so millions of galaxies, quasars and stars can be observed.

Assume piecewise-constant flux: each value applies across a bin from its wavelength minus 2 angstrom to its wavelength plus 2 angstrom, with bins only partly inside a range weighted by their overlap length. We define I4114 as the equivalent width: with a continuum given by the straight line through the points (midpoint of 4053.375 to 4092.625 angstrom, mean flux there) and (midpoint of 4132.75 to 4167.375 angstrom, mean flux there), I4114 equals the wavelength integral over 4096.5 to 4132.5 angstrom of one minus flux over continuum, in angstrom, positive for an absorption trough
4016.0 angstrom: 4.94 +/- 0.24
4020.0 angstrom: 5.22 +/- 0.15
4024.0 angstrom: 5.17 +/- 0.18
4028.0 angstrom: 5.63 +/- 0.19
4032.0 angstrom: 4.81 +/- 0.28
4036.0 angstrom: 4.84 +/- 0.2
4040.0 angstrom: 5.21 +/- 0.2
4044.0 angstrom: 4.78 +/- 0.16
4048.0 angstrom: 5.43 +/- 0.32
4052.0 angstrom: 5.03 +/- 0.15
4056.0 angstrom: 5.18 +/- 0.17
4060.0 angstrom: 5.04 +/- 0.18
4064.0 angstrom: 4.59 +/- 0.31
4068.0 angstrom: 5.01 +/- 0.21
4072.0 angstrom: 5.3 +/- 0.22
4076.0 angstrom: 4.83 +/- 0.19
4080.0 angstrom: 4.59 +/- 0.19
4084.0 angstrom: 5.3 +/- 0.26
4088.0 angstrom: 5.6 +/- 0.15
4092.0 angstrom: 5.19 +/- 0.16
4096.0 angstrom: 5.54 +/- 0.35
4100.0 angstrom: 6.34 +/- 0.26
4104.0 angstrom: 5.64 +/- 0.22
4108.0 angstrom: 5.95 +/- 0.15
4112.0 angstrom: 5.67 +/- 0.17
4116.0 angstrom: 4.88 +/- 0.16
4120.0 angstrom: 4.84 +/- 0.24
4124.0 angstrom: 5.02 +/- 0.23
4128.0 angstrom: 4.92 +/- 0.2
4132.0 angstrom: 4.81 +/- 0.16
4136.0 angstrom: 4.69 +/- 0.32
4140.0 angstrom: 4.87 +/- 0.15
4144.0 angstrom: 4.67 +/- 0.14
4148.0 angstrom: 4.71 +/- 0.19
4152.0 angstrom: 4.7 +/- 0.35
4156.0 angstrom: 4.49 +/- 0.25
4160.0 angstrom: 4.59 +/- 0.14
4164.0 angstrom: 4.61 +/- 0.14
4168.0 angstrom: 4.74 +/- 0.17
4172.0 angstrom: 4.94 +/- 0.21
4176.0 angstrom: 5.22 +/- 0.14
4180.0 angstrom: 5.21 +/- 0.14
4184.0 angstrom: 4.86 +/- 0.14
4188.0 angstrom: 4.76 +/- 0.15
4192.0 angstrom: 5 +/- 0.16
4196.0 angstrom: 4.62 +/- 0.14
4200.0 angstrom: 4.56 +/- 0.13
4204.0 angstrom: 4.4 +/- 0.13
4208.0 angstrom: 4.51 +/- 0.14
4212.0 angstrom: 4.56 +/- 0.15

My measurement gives -3.8 angstrom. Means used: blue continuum 5.06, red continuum 4.67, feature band 5.37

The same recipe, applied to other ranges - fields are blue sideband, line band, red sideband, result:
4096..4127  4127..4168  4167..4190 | 3.89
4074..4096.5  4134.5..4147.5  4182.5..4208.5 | 0.45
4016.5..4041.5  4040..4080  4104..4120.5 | 1.75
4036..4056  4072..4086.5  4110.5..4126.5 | 0.29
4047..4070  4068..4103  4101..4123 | -0.64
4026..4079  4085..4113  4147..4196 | -4.17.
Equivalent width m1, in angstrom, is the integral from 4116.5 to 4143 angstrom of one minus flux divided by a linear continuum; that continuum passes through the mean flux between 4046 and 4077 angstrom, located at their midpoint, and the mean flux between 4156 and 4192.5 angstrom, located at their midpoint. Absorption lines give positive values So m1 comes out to 0.44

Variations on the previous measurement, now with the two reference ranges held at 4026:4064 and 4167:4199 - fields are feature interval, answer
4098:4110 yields -2.3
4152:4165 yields 1.0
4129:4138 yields 0.4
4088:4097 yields -0.7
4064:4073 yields 0.1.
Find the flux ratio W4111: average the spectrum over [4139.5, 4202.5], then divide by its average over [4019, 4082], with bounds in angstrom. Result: 0.95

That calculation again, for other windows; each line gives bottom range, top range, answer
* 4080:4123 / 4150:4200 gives 0.88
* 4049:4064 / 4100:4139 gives 1.03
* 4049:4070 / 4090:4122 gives 1.10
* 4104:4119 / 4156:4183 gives 0.89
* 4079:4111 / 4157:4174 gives 0.85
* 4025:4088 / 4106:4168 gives 0.97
